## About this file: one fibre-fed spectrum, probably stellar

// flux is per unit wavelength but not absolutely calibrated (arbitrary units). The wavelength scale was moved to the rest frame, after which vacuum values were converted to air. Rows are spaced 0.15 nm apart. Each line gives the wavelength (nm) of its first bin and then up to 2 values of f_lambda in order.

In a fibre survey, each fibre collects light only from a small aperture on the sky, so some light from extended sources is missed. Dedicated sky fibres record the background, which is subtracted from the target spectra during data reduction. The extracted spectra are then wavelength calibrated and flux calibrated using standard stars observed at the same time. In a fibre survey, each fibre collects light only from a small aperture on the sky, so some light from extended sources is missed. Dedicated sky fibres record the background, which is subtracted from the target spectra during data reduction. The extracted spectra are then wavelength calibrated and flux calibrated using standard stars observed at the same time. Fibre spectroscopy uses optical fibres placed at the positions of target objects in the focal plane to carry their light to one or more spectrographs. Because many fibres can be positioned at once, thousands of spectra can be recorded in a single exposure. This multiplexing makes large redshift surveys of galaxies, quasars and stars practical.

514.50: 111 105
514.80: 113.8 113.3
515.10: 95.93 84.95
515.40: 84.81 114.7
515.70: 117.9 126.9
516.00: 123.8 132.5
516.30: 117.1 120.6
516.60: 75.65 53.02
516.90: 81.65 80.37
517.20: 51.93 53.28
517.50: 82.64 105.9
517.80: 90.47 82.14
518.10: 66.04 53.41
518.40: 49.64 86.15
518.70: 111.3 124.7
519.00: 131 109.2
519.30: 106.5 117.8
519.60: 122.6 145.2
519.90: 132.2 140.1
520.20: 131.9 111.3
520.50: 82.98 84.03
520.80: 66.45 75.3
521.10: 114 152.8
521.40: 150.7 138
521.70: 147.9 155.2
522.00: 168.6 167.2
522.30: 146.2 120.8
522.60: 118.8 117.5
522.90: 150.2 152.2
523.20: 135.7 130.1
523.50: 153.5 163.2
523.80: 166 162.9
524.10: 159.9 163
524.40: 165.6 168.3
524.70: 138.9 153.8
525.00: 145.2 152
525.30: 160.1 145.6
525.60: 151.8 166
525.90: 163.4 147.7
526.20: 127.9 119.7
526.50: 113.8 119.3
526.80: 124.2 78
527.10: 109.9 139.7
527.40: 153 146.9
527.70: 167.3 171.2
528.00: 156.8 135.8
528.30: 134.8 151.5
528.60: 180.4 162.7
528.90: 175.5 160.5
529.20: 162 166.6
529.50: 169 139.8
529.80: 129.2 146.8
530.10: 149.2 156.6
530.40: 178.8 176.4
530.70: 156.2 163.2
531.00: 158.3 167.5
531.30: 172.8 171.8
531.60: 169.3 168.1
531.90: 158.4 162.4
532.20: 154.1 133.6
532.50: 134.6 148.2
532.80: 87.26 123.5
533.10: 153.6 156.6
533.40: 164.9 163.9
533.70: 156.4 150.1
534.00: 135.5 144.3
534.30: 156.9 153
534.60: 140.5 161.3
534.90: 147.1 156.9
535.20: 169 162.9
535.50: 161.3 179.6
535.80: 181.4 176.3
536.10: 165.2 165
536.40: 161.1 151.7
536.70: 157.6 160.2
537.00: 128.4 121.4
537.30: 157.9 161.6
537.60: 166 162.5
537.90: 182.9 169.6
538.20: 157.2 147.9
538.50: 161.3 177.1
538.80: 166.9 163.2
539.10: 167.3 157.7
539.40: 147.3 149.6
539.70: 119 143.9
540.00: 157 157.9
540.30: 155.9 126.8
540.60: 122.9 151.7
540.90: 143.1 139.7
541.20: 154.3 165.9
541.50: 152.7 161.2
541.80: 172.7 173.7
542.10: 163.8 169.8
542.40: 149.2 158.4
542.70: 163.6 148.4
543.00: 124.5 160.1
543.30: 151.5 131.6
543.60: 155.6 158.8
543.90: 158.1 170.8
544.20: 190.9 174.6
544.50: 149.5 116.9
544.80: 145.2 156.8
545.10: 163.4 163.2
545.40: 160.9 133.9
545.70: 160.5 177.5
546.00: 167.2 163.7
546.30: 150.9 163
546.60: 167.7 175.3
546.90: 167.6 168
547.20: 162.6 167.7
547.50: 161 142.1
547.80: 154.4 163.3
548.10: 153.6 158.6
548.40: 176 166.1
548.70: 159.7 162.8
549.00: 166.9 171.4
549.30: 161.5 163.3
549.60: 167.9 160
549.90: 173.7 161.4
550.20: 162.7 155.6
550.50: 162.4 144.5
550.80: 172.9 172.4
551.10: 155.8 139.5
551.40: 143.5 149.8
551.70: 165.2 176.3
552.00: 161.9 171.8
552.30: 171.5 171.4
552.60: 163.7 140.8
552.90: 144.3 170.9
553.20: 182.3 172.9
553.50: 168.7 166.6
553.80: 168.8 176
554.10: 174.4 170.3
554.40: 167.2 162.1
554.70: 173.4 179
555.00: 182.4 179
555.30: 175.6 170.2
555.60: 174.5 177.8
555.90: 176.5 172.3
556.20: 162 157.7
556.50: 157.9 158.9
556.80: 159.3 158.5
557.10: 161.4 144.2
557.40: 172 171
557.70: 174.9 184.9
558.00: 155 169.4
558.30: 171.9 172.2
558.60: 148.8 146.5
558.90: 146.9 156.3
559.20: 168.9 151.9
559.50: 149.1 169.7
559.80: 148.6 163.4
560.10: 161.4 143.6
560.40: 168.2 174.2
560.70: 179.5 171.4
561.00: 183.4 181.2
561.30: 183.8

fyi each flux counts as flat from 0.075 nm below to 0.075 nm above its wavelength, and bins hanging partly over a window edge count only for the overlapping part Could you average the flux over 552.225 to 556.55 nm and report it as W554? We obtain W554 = 169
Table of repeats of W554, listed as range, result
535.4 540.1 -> 159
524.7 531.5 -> 150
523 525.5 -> 154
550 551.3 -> 159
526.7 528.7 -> 142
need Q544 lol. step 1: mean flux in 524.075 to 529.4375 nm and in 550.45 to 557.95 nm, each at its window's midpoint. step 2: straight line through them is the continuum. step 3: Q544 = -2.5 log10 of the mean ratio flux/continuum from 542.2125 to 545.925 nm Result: 0.03 mag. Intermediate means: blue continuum 148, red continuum 166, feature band 156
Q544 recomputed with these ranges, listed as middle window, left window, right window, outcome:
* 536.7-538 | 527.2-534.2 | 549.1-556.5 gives 0.018 mag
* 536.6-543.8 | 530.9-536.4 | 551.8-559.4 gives 0.035 mag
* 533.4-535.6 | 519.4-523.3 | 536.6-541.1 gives -0.058 mag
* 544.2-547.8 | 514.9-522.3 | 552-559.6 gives -0.064 mag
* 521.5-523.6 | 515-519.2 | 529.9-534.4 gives -0.238 mag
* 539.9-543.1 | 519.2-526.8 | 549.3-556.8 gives 0.014 mag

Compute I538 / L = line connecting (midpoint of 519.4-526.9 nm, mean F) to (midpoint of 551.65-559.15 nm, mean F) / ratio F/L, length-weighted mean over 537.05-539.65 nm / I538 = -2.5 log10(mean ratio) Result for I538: -0.05 mag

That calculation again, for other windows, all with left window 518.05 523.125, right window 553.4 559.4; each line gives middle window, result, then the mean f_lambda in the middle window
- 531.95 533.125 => -0.01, 137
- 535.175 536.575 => -0.20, 168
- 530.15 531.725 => -0.25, 167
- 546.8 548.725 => -0.04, 162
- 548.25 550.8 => -0.04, 164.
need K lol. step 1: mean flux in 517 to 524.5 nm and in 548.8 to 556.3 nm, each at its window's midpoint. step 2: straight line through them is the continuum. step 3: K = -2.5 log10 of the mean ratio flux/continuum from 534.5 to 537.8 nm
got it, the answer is -0.12 mag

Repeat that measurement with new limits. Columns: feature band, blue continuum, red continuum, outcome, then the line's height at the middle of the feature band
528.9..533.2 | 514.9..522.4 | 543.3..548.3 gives -0.180 mag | 131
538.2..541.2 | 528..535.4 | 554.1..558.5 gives 0.060 mag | 159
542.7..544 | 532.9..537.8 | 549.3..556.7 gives 0.075 mag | 161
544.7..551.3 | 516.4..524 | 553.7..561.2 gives -0.057 mag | 153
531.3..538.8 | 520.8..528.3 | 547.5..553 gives -0.043 mag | 150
